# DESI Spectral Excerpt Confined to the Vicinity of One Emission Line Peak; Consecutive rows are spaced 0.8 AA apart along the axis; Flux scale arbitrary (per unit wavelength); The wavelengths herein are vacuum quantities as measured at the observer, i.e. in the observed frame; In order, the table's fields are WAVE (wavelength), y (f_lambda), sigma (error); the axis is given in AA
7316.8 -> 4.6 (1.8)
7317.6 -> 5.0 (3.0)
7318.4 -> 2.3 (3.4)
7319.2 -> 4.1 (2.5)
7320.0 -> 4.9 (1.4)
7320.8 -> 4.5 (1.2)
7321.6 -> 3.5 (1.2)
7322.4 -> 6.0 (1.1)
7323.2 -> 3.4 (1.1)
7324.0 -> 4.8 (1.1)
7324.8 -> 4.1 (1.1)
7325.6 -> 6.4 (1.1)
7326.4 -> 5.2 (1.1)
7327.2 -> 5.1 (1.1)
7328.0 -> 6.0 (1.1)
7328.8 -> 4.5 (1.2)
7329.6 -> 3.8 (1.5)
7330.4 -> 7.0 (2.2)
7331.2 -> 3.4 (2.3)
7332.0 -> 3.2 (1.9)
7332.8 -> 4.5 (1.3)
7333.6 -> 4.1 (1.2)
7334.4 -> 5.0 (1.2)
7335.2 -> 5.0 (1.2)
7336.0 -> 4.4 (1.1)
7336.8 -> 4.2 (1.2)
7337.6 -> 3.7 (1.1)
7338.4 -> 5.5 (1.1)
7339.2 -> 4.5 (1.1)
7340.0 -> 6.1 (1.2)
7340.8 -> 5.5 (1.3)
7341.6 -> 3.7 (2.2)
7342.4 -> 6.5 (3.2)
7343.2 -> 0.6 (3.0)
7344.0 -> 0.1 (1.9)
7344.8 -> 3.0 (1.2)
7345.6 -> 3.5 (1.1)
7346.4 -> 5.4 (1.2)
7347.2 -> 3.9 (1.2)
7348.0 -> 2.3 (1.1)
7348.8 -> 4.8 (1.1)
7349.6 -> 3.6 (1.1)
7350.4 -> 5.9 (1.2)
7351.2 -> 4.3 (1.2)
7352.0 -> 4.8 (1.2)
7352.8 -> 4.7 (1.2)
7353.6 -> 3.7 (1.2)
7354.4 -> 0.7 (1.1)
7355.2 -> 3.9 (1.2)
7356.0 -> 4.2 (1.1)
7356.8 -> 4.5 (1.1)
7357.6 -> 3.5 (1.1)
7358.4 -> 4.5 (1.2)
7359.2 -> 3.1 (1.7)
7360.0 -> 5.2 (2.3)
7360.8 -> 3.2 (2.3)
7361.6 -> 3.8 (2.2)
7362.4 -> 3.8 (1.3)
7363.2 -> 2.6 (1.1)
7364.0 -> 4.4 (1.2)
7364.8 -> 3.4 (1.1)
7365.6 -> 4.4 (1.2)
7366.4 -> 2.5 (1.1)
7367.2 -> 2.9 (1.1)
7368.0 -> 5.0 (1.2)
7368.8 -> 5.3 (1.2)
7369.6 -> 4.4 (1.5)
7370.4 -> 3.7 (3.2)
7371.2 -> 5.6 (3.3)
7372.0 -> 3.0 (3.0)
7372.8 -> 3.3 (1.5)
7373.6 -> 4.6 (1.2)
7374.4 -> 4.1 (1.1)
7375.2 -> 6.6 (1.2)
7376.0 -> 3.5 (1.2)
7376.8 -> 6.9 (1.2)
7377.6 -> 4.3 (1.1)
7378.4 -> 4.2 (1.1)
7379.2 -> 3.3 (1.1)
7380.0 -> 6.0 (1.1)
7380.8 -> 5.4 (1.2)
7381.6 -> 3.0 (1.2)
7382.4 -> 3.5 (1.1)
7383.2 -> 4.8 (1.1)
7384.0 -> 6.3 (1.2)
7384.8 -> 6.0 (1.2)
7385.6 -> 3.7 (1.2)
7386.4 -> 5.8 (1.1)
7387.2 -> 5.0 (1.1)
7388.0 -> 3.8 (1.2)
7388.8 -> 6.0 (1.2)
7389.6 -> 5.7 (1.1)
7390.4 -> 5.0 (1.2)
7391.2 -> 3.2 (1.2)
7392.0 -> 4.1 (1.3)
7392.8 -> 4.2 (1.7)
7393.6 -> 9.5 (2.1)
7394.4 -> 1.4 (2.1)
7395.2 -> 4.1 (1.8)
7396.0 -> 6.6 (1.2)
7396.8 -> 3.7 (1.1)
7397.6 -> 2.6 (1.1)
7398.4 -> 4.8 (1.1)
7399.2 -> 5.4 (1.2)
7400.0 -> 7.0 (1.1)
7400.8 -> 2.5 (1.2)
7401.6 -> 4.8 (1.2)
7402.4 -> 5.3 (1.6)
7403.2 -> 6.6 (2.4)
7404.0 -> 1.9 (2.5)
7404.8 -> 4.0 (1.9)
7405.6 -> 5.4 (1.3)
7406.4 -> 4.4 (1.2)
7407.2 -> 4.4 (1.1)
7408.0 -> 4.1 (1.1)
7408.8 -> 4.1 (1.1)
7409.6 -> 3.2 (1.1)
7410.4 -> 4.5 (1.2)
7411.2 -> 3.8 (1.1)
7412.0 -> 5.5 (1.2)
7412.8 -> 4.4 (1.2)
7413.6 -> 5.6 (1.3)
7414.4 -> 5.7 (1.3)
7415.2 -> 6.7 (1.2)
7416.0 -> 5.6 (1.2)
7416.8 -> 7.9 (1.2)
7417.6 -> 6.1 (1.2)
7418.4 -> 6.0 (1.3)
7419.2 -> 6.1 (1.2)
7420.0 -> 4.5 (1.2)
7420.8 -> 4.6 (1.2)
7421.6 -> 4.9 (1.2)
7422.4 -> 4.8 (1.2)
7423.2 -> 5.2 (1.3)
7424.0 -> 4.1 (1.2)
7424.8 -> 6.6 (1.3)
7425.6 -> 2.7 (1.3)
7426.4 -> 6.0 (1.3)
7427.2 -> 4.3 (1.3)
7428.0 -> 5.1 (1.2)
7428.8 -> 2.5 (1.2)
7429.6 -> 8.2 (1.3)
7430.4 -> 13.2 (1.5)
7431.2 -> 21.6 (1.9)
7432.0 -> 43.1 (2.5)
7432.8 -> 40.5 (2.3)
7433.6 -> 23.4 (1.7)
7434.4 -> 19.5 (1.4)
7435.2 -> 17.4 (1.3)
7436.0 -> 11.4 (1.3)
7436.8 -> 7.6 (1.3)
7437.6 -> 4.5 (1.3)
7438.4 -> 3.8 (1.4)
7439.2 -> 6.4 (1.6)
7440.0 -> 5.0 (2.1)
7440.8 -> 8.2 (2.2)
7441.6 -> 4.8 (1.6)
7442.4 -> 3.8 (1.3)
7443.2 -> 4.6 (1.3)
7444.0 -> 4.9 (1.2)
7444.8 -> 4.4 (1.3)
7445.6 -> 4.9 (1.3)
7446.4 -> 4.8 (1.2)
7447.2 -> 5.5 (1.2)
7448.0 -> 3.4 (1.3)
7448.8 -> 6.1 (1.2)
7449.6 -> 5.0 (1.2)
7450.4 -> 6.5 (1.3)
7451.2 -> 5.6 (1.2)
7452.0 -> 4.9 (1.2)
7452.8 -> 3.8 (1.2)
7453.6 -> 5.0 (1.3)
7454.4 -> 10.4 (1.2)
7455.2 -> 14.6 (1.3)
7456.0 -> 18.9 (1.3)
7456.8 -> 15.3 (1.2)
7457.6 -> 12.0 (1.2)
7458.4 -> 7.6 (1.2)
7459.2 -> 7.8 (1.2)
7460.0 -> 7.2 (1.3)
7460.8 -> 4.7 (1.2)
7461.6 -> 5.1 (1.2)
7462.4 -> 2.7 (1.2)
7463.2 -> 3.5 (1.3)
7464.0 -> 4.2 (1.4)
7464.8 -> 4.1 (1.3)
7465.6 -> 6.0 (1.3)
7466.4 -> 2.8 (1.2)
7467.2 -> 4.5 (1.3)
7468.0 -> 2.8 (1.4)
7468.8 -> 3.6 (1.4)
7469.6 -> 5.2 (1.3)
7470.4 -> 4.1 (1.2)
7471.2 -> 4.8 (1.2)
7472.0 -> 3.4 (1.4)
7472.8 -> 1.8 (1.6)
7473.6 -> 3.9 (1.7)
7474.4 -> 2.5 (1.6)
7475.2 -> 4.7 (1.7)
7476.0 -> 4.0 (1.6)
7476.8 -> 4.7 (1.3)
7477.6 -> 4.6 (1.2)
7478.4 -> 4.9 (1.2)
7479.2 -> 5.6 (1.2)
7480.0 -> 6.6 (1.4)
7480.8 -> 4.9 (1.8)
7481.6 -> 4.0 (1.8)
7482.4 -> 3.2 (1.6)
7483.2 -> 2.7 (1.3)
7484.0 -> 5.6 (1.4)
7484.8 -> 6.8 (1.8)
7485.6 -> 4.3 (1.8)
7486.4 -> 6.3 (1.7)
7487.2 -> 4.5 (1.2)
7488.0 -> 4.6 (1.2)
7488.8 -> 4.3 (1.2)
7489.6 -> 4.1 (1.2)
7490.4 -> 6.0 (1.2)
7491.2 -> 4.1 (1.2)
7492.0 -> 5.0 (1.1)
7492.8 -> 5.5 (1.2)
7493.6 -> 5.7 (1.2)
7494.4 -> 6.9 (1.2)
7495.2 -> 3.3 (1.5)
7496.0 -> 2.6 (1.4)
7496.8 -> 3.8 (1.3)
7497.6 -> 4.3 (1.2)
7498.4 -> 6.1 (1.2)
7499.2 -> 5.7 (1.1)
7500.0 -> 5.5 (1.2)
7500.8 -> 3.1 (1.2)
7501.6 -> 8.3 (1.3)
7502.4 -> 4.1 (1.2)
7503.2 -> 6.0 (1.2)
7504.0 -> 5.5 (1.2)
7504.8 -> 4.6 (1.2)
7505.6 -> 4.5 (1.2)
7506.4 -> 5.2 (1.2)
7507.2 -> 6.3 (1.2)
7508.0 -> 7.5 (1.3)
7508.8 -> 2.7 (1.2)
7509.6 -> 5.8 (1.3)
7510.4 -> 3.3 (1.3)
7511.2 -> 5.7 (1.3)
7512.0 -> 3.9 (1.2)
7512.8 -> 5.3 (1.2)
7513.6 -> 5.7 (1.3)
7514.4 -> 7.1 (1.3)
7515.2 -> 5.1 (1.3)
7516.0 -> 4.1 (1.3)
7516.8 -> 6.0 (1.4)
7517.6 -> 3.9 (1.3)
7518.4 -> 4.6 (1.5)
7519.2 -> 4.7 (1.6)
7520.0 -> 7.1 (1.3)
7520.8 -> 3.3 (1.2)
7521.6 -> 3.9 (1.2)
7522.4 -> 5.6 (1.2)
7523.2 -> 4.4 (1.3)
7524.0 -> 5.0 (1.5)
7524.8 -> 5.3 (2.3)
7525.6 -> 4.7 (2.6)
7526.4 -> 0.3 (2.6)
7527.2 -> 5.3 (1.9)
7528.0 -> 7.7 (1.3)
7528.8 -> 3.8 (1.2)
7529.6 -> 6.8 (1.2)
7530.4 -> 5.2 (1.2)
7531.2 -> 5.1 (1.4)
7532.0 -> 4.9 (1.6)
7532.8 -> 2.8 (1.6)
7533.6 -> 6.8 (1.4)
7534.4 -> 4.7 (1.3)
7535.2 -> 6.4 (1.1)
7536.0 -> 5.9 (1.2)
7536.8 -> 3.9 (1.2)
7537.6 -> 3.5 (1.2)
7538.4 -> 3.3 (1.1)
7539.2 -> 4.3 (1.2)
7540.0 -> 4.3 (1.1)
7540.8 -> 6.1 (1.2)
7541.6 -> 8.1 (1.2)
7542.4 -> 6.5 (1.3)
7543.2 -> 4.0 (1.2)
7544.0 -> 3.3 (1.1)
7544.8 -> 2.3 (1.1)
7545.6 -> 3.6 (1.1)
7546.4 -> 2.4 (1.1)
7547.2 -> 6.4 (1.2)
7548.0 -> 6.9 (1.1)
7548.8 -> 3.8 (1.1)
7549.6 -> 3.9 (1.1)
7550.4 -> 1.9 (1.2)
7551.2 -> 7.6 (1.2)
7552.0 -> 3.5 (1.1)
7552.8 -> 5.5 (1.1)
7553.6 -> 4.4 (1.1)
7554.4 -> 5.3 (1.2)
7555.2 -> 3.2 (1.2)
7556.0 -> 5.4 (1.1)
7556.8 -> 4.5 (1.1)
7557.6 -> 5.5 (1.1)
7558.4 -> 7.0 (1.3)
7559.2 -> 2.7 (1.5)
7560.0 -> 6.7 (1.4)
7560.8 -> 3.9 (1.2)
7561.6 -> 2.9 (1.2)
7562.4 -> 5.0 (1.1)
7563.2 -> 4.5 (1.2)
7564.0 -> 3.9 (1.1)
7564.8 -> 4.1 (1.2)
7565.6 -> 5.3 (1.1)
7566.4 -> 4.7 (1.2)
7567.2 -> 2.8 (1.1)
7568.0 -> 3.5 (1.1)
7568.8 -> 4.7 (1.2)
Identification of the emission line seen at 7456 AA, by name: [N II]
